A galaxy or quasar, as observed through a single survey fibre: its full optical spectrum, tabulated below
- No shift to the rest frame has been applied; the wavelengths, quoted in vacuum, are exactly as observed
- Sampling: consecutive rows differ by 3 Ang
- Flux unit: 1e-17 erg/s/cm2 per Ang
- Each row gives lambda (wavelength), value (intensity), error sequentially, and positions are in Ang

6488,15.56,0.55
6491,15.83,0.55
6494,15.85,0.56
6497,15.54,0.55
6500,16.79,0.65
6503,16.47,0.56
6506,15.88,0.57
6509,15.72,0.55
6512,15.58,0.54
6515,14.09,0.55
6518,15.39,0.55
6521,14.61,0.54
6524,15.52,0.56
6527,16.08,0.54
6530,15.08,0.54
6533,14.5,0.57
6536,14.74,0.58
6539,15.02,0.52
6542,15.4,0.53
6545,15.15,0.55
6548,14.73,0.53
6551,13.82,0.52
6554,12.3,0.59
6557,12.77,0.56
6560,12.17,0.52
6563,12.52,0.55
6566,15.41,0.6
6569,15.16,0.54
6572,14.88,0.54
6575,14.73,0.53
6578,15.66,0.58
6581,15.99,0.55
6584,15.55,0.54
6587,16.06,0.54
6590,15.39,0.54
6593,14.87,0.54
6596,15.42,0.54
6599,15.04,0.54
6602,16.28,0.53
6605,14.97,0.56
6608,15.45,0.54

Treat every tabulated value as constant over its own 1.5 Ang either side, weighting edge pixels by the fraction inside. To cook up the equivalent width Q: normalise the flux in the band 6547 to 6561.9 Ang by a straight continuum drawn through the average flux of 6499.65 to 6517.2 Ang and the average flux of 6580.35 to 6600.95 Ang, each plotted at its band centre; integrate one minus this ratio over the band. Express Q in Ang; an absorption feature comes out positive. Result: 2.37 Ang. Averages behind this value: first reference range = 15.7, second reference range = 15.5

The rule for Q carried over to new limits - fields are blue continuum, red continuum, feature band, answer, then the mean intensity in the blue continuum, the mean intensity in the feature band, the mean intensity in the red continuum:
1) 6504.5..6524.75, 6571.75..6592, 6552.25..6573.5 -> 2.50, 15.2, 13.6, 15.5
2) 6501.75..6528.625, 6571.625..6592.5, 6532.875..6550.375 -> 0.64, 15.5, 14.9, 15.5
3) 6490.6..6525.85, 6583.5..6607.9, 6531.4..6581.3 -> 3.68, 15.6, 14.4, 15.4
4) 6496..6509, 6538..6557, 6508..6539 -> 0.28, 16.1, 15.1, 14.3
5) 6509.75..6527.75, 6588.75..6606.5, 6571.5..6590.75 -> -0.25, 15.2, 15.5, 15.3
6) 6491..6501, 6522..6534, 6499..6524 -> 0.19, 16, 15.5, 15.3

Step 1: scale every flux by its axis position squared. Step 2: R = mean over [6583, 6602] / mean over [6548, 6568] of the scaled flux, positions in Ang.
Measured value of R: 1.17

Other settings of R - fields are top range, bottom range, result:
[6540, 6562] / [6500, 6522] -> 0.90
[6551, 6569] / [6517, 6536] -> 0.89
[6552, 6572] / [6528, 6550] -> 0.91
